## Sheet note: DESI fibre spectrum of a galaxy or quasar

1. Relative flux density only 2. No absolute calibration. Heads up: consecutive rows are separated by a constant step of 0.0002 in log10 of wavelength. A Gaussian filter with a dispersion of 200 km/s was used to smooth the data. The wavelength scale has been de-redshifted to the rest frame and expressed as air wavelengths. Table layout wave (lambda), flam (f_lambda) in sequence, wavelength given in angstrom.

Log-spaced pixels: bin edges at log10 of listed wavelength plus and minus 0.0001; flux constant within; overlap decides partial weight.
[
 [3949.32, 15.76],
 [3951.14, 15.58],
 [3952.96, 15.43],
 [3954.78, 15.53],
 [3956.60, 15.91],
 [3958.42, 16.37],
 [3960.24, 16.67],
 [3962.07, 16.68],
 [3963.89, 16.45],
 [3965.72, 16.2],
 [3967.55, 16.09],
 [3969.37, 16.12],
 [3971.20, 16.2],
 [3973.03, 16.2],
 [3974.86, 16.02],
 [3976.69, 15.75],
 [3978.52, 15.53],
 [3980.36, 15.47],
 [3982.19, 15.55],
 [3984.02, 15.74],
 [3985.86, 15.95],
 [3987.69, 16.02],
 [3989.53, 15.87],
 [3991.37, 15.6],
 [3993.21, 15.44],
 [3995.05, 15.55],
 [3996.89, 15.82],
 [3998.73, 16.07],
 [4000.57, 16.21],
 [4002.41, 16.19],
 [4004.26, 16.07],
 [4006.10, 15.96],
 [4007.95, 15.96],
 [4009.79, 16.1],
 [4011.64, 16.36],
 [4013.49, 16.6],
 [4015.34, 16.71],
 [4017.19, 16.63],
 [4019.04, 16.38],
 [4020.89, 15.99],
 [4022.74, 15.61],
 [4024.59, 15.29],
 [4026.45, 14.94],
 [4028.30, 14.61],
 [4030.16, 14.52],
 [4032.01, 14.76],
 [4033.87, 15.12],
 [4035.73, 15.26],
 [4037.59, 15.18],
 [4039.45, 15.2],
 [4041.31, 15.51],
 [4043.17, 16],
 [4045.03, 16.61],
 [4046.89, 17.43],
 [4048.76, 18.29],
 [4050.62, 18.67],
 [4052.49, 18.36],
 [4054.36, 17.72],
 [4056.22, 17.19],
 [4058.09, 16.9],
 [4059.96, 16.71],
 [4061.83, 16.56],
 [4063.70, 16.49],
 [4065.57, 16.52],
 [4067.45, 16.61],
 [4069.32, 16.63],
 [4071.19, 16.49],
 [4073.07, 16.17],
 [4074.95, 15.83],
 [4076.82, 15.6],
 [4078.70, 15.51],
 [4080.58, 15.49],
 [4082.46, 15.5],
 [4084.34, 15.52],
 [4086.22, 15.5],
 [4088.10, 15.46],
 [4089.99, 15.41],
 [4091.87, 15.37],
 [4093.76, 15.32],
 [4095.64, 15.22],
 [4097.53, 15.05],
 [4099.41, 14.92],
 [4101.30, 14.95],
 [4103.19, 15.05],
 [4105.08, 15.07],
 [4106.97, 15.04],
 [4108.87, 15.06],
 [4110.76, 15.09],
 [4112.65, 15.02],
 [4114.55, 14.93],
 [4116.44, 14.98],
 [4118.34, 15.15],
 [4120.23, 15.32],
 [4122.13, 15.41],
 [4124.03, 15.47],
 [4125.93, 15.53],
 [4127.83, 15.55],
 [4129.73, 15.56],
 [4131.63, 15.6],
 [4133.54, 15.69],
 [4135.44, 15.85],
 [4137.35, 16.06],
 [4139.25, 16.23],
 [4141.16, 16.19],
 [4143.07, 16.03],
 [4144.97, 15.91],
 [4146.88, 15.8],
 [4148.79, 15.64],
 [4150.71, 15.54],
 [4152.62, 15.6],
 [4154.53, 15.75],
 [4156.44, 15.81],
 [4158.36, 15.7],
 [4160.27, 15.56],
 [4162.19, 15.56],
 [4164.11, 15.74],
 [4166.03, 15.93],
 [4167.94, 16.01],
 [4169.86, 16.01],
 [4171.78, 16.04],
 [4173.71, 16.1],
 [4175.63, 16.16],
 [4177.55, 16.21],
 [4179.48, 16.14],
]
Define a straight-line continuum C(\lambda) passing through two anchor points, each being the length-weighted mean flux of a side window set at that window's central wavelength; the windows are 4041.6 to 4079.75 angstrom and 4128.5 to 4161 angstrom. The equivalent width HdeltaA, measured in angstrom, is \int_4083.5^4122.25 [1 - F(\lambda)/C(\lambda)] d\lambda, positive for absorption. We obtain 2.6 angstrom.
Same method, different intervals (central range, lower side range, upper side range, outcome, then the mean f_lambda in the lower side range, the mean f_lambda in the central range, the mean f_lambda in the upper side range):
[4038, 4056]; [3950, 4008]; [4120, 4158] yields -1.3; 15.9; 17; 15.7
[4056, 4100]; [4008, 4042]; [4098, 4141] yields -1.2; 15.6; 15.9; 15.4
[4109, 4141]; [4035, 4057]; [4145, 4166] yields 1.0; 16.8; 15.5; 15.7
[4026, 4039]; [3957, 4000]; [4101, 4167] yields 0.7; 16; 14.9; 15.5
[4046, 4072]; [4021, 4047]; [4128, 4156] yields -2.9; 15.4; 17.2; 15.8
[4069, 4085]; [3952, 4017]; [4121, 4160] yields 0.0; 16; 15.8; 15.7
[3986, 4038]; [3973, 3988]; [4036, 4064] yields 1.6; 15.8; 15.8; 16.8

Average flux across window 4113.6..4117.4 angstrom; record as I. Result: 15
